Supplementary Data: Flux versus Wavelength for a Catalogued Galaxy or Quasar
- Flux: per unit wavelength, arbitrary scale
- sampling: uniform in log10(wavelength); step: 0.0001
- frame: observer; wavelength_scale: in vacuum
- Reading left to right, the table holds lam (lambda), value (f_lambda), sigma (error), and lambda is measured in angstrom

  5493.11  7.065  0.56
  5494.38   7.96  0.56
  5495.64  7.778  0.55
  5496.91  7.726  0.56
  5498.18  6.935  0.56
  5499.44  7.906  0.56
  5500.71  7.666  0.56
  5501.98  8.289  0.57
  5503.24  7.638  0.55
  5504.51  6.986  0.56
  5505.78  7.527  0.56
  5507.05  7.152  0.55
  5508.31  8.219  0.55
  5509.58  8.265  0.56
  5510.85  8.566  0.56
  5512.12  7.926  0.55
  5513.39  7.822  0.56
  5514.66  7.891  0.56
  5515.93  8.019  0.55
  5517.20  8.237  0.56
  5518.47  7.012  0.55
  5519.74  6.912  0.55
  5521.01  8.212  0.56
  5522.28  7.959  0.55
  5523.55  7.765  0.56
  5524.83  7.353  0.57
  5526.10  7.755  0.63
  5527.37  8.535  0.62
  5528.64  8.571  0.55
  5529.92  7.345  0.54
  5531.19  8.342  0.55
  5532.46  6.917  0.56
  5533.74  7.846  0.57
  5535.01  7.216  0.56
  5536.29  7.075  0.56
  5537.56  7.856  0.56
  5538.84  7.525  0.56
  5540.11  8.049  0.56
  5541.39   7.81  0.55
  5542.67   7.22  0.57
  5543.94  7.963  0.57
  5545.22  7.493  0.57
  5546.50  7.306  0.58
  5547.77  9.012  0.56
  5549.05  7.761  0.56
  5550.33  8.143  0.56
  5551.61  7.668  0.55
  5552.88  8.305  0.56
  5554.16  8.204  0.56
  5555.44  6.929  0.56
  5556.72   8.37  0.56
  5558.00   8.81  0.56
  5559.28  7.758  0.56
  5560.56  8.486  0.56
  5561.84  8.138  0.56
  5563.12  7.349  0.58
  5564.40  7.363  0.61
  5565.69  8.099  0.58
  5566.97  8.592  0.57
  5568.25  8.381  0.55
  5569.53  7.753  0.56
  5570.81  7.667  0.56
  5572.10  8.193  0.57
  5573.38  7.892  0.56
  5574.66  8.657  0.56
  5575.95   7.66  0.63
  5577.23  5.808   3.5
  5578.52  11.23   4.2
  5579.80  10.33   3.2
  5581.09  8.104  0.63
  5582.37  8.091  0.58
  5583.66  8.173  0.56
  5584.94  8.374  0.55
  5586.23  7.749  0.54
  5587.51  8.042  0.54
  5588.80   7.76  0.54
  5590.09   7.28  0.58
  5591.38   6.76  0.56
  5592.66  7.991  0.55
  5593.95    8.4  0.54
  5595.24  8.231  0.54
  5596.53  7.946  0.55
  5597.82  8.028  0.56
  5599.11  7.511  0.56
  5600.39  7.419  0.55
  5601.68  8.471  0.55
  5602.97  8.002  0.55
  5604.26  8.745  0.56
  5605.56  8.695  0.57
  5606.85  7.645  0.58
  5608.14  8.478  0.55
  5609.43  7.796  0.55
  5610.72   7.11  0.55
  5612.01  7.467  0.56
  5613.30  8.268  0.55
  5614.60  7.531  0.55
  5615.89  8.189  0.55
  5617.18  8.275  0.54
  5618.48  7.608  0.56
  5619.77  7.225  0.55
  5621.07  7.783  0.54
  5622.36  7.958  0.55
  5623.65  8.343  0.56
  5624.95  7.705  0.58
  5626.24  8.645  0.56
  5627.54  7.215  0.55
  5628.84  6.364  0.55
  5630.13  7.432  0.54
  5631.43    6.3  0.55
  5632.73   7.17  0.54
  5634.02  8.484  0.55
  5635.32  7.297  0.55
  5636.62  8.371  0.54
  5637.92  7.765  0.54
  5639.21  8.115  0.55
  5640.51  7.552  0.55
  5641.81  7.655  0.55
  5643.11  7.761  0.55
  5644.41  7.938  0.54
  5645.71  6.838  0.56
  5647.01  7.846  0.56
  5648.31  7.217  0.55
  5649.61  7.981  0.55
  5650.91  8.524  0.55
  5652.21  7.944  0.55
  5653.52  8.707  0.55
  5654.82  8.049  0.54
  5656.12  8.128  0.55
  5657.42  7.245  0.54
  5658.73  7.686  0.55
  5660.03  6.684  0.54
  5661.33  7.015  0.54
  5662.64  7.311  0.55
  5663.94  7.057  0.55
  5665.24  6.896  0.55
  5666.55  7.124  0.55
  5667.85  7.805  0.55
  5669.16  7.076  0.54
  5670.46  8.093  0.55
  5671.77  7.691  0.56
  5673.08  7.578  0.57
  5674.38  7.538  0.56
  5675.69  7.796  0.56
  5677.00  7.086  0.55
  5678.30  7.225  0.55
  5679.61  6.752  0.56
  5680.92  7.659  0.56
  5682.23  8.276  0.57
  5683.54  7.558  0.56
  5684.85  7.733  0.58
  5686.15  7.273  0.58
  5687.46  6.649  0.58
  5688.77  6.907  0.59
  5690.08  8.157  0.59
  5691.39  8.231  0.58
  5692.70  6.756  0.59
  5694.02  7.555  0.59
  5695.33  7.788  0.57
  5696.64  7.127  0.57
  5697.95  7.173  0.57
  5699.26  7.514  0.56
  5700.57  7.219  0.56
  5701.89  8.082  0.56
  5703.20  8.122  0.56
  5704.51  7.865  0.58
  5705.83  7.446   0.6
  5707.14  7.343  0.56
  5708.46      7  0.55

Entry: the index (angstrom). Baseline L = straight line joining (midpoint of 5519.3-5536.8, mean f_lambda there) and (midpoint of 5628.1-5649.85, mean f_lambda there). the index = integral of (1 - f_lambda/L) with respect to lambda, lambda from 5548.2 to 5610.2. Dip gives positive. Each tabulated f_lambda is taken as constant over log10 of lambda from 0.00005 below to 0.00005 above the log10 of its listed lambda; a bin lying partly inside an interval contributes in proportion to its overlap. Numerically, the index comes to -3.6 angstrom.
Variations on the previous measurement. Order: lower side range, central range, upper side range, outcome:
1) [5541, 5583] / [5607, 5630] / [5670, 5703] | 0.2 angstrom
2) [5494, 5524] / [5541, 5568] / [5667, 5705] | -0.9 angstrom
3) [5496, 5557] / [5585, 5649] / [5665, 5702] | -1.5 angstrom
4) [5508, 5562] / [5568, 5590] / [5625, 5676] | -1.2 angstrom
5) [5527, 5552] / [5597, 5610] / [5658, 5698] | -0.8 angstrom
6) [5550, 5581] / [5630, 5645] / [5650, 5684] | 0.1 angstrom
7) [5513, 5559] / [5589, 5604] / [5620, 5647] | -0.3 angstrom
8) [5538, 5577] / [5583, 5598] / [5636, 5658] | 0.0 angstrom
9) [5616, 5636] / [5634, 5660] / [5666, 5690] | -0.9 angstrom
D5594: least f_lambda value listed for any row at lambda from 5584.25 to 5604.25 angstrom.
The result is 6.76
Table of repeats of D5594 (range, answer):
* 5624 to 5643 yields 6.3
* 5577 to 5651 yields 5.808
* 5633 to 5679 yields 6.684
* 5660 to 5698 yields 6.649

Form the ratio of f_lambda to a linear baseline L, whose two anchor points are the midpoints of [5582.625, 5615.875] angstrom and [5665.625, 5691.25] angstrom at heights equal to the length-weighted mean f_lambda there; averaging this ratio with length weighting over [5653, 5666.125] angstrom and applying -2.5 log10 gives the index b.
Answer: 0.02 mag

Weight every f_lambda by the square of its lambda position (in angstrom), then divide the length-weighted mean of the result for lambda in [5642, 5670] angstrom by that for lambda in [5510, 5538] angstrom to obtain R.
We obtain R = 1.0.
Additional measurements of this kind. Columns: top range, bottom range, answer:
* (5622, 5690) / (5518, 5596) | 0.99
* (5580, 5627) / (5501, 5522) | 1.06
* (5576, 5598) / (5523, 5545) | 1.07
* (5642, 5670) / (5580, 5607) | 0.97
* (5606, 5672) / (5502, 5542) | 1.03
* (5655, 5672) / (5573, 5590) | 0.92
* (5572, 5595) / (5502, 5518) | 1.06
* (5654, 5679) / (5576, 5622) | 0.95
